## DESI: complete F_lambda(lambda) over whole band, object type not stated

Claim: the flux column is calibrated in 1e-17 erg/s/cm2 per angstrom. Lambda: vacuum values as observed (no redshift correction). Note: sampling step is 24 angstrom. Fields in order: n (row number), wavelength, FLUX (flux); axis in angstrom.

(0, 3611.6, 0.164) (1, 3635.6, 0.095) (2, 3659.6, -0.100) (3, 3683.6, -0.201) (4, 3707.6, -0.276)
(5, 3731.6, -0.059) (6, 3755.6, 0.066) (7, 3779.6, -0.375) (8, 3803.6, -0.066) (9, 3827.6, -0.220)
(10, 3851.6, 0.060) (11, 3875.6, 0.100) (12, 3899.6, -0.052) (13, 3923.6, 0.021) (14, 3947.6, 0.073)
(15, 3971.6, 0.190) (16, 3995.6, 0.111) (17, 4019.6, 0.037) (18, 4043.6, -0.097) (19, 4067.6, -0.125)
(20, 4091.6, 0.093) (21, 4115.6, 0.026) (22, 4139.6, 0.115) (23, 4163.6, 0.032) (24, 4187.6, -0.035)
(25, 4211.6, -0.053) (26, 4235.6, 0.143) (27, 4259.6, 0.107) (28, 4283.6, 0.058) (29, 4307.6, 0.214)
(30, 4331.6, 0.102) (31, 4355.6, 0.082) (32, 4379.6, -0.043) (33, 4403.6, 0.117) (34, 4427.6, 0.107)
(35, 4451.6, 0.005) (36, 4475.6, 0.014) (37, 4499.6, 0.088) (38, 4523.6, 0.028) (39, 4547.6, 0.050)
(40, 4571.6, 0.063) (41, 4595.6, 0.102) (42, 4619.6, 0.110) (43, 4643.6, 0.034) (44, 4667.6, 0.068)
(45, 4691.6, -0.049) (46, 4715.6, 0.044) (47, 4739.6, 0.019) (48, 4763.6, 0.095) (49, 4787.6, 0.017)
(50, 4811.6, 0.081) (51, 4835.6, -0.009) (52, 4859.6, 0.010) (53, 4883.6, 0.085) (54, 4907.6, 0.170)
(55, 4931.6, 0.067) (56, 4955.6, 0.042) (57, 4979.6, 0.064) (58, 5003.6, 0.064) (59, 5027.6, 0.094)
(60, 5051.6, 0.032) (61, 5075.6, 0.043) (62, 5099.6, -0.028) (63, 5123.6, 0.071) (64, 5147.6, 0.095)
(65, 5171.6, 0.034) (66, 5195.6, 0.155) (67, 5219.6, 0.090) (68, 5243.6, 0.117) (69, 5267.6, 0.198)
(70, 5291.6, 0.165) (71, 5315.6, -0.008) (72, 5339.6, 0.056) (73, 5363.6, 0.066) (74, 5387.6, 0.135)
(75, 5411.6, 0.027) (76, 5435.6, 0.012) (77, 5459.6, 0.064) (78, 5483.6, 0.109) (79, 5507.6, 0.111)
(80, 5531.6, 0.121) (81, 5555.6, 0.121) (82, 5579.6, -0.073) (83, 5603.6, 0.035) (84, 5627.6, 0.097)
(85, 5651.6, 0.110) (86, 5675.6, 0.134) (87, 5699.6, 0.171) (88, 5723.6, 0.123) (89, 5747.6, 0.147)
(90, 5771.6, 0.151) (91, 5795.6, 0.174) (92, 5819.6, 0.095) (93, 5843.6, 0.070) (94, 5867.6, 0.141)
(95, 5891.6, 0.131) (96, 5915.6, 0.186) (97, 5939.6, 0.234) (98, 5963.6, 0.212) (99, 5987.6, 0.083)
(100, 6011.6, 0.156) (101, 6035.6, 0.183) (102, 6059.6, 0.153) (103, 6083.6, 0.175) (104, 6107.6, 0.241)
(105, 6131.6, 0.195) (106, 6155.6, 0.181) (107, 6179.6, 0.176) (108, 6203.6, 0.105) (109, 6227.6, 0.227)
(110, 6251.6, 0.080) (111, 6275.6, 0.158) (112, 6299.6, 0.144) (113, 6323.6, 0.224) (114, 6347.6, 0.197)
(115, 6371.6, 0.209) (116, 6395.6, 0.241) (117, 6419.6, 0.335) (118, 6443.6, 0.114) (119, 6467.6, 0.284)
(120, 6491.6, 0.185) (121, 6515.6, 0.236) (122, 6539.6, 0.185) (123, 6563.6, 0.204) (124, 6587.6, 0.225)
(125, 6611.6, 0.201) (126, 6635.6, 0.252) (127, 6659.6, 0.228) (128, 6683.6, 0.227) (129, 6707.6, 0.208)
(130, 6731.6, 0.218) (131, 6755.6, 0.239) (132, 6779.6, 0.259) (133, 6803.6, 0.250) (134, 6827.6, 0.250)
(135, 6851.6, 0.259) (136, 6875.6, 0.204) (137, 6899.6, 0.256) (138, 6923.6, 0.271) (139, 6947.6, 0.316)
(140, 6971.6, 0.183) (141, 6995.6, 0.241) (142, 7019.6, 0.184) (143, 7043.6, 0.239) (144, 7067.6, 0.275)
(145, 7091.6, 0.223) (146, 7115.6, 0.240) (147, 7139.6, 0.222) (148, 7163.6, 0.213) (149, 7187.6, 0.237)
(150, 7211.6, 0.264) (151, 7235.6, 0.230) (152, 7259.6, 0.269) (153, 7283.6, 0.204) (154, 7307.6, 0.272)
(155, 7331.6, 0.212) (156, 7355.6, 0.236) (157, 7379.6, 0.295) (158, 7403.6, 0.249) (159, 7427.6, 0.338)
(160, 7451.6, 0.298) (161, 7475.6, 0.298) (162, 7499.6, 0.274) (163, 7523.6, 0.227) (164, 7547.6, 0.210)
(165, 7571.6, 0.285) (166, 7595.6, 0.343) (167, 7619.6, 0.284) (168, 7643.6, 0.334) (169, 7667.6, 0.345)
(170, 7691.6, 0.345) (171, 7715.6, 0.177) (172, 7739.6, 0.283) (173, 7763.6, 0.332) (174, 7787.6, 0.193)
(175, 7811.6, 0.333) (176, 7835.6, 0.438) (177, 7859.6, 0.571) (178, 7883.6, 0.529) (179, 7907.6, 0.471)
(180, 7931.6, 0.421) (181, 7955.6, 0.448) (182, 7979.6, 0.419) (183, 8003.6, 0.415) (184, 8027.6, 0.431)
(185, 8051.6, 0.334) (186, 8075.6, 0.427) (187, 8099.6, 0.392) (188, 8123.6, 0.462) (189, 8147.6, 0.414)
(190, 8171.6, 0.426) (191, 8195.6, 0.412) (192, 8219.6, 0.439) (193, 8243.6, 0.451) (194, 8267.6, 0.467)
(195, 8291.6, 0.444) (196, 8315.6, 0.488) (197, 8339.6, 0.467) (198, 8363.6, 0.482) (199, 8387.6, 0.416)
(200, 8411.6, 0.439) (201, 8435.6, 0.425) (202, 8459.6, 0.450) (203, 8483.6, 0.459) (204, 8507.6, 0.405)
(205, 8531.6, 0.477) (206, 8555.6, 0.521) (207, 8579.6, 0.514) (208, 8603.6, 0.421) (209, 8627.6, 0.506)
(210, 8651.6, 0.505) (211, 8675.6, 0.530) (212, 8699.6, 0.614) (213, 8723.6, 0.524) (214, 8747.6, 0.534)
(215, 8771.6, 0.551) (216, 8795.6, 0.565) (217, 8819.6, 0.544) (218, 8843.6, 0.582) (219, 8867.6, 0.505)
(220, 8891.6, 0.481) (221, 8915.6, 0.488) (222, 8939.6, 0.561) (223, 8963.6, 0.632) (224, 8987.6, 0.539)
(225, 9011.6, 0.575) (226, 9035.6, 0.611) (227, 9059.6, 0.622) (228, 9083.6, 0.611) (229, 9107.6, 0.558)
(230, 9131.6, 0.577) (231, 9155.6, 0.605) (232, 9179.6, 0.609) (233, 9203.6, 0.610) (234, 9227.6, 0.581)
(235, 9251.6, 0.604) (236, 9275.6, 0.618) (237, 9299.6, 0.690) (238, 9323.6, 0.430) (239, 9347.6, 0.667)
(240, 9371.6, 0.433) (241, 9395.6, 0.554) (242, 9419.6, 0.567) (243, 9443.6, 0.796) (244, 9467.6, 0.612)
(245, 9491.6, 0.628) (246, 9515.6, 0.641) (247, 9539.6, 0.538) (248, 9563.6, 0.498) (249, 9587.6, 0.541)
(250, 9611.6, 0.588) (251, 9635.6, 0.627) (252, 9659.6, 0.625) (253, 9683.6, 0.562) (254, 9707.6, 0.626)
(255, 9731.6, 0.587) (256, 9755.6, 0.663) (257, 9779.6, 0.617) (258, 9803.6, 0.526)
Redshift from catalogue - 0.961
